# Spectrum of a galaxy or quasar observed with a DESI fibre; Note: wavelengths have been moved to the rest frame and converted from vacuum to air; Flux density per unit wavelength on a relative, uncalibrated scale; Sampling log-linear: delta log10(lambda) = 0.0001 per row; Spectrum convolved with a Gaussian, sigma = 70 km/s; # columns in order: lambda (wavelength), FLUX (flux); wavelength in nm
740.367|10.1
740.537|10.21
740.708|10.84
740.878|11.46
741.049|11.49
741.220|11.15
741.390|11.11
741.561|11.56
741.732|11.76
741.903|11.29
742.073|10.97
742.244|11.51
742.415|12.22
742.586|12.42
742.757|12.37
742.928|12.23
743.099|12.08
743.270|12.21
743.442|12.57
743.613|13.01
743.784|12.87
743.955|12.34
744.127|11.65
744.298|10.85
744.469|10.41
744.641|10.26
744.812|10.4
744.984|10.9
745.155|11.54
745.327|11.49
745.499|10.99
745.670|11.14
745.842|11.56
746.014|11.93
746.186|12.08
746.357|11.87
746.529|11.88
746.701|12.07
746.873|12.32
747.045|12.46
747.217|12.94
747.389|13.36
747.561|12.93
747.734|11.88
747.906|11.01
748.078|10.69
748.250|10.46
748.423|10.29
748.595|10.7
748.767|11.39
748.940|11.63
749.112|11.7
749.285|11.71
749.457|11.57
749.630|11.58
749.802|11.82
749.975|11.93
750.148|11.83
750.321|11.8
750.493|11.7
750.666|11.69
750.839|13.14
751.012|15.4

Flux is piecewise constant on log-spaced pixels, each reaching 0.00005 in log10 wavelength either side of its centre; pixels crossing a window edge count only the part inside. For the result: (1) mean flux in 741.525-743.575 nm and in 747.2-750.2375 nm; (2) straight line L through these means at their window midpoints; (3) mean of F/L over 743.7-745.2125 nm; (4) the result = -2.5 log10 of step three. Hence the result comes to 0.06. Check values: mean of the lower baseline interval 12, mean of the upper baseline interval 11.6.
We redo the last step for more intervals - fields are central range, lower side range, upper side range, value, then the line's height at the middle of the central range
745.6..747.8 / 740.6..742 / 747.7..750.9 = -0.07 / 11.4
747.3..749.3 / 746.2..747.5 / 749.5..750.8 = 0.06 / 12.1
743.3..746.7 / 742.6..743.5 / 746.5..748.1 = 0.06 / 12.3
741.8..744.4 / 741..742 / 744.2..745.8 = -0.08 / 11.2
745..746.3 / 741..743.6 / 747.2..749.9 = 0.02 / 11.7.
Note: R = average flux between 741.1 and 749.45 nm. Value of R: 11.7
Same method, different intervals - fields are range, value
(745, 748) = 11.9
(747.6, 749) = 11.1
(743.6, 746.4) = 11.4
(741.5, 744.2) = 12.1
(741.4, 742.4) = 11.5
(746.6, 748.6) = 11.8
